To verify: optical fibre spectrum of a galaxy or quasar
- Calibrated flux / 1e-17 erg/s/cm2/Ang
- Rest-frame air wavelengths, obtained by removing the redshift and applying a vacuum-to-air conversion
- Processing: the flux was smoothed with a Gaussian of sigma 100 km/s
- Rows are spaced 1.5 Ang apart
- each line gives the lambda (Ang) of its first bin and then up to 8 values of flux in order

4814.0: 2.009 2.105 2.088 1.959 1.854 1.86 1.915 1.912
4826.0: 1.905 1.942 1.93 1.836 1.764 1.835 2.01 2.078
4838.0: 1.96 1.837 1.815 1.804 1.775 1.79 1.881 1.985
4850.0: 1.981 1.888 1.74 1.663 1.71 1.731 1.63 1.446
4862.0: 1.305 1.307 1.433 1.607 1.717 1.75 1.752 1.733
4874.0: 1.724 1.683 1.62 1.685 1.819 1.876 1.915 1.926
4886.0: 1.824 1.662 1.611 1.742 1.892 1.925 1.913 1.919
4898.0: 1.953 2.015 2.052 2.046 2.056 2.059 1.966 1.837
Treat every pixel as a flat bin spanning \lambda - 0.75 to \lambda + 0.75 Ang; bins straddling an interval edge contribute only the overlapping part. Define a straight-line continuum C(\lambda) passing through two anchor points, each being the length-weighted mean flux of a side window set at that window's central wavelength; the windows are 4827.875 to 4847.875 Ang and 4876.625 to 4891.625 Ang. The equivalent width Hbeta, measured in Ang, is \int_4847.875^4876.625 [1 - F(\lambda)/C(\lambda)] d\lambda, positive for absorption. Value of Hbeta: 2.4 Ang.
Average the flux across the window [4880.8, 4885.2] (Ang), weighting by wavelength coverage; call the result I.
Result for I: 1.91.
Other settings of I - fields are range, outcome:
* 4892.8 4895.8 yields 1.92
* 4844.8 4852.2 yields 1.91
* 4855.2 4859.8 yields 1.69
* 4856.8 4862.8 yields 1.52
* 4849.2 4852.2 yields 1.94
